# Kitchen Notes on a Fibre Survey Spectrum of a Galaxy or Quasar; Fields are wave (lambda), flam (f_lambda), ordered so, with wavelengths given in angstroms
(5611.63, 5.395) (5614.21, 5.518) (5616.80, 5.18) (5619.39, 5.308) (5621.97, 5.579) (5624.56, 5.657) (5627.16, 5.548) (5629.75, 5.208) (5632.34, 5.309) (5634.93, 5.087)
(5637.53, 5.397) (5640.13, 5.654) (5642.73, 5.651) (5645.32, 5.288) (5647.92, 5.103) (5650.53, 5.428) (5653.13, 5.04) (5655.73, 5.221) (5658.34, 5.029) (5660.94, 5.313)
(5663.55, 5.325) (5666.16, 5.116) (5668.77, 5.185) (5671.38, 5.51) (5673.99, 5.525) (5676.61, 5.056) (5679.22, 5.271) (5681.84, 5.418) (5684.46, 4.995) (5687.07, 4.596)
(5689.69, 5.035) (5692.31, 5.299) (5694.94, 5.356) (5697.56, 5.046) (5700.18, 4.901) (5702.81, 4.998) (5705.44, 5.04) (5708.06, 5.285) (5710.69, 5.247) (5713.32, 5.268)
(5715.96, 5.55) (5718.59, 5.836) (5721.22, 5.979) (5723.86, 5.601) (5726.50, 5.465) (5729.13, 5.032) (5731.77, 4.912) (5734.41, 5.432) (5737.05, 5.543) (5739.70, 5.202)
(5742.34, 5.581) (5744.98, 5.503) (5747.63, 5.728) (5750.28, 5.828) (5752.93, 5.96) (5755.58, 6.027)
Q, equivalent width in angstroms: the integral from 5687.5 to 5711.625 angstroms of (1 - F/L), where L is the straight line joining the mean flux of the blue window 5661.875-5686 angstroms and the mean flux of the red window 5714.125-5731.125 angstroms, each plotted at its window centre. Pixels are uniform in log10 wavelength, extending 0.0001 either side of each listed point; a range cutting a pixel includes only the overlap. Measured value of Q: 1.3 angstroms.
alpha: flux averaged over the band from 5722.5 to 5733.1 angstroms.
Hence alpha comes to 5.25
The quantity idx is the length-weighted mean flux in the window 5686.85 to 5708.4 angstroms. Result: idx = 5.08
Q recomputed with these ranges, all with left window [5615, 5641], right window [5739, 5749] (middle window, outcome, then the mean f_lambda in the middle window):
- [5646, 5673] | 1.0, 5.23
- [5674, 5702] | 1.8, 5.11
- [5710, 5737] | 0.3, 5.44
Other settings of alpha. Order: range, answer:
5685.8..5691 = 4.82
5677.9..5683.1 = 5.34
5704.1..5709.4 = 5.17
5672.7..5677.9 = 5.28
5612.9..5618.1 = 5.35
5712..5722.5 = 5.66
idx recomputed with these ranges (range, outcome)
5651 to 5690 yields 5.19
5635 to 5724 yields 5.27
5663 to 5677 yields 5.3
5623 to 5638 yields 5.37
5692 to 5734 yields 5.3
